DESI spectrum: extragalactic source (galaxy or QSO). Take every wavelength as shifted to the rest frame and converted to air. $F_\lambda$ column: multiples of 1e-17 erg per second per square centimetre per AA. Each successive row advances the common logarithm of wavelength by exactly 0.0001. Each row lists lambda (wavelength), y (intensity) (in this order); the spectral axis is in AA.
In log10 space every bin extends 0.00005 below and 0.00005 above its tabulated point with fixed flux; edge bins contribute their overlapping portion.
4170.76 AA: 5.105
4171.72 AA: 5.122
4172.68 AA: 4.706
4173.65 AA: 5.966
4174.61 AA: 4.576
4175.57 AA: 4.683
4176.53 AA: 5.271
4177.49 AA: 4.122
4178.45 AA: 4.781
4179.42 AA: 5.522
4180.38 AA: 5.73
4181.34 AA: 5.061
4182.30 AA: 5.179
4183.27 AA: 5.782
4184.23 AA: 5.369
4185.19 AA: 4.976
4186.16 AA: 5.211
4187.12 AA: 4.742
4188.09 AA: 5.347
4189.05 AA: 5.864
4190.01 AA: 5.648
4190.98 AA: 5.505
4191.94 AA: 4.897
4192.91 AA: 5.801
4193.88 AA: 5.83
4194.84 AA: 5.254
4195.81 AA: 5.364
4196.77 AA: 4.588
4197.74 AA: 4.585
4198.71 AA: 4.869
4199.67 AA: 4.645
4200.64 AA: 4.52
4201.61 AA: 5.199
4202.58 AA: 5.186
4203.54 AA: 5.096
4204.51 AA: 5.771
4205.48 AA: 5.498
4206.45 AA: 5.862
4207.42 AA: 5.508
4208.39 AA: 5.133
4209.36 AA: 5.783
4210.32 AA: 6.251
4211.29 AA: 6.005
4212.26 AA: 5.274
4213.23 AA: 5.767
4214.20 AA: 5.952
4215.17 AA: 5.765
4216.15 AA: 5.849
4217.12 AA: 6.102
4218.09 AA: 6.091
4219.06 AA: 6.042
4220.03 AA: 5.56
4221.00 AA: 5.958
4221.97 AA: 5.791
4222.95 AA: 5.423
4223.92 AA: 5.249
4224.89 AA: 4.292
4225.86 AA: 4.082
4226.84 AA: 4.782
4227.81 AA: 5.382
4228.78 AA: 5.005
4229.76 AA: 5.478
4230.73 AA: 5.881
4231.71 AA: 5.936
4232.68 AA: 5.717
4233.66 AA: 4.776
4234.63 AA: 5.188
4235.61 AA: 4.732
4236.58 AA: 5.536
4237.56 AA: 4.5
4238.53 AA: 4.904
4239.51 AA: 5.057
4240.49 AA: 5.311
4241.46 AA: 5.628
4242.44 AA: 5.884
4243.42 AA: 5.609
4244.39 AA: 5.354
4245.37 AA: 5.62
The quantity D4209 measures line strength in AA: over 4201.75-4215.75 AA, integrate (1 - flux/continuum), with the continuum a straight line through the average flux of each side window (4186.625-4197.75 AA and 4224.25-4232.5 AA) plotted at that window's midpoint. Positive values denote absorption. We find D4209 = -1.05 AA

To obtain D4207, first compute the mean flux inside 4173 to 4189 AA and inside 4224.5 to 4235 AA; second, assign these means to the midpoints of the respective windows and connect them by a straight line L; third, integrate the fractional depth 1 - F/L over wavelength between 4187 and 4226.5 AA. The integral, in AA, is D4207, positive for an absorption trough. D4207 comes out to -2.0 AA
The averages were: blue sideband 5.16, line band 5.42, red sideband 5.15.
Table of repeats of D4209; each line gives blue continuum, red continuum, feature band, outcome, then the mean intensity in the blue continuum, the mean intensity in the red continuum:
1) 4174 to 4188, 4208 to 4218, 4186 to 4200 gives 0.4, 5.09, 5.81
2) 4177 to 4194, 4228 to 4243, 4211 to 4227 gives -0.7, 5.29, 5.3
